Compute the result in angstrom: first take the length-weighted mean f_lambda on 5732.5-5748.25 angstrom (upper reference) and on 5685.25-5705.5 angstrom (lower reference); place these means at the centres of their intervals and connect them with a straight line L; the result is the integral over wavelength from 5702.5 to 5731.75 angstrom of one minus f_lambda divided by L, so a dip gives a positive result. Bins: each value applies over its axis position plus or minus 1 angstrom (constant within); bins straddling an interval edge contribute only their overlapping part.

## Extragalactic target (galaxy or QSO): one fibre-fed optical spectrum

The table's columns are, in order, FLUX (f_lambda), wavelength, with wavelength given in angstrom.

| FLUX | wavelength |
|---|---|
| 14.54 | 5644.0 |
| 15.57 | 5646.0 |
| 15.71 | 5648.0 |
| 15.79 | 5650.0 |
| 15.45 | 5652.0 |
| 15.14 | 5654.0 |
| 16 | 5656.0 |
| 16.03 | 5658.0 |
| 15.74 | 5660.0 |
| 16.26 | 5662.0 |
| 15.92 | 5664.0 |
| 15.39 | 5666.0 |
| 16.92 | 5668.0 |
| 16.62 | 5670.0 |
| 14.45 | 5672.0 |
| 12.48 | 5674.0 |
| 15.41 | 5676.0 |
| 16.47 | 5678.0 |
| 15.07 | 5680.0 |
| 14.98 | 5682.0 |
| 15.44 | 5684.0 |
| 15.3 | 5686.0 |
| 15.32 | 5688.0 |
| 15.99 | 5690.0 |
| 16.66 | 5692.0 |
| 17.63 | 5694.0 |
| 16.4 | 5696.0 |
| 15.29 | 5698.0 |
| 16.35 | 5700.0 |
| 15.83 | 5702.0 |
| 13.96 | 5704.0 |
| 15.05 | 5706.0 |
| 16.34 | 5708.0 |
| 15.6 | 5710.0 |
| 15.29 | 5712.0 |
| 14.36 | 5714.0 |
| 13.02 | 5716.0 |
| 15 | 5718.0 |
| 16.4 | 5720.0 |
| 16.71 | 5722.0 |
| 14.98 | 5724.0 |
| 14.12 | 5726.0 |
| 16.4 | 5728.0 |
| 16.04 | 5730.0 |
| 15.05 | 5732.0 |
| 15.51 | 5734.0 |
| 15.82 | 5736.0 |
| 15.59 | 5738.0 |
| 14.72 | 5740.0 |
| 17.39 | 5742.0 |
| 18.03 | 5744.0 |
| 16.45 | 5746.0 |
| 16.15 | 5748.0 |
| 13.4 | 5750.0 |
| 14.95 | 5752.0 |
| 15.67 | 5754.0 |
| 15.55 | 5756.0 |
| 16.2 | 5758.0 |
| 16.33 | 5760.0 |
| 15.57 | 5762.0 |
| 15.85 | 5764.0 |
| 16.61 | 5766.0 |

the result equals 1.4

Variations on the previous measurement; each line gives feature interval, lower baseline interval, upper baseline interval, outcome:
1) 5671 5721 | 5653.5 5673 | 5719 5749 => 1.7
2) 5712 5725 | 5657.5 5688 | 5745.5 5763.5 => 0.4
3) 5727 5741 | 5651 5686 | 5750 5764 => 0.0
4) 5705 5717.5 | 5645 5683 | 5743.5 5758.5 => 0.6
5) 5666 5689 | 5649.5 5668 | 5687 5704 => 0.9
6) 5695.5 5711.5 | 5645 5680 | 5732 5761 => 0.1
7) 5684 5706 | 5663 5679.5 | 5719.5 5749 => -0.3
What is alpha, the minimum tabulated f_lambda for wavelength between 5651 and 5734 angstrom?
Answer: 12.48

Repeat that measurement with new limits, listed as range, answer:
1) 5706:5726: 13.02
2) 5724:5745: 14.12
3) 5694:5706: 13.96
